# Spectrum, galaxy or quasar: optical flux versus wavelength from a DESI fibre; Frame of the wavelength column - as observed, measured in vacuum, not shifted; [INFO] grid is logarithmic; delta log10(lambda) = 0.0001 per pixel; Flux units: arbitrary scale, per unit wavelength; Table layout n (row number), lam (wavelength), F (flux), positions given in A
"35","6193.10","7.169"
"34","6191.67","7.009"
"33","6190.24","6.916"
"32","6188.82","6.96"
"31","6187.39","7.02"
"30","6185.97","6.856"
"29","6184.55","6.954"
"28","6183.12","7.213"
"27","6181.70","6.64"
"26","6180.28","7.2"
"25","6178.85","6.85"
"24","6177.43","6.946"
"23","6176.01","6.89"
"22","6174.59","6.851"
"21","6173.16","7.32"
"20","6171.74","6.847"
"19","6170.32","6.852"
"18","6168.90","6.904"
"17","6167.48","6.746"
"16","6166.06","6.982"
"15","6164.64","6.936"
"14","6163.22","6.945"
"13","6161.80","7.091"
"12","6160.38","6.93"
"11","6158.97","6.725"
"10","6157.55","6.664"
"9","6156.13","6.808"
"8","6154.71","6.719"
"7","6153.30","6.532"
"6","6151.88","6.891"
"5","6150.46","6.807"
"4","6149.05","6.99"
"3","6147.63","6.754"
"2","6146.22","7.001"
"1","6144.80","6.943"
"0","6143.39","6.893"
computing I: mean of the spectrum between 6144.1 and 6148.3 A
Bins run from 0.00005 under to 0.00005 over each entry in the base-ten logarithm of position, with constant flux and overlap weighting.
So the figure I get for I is 6.9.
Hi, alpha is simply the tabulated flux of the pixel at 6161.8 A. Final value 7.091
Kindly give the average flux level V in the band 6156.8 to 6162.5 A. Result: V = 6.85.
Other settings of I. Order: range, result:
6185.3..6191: 6.94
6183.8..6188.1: 6.95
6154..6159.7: 6.74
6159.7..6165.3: 6.97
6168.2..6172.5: 6.88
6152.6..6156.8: 6.69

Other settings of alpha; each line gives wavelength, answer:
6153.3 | 6.532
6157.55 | 6.664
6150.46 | 6.807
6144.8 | 6.943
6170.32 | 6.852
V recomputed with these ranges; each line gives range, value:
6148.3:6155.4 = 6.79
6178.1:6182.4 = 6.9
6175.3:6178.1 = 6.93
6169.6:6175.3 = 6.96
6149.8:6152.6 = 6.83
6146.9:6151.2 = 6.86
